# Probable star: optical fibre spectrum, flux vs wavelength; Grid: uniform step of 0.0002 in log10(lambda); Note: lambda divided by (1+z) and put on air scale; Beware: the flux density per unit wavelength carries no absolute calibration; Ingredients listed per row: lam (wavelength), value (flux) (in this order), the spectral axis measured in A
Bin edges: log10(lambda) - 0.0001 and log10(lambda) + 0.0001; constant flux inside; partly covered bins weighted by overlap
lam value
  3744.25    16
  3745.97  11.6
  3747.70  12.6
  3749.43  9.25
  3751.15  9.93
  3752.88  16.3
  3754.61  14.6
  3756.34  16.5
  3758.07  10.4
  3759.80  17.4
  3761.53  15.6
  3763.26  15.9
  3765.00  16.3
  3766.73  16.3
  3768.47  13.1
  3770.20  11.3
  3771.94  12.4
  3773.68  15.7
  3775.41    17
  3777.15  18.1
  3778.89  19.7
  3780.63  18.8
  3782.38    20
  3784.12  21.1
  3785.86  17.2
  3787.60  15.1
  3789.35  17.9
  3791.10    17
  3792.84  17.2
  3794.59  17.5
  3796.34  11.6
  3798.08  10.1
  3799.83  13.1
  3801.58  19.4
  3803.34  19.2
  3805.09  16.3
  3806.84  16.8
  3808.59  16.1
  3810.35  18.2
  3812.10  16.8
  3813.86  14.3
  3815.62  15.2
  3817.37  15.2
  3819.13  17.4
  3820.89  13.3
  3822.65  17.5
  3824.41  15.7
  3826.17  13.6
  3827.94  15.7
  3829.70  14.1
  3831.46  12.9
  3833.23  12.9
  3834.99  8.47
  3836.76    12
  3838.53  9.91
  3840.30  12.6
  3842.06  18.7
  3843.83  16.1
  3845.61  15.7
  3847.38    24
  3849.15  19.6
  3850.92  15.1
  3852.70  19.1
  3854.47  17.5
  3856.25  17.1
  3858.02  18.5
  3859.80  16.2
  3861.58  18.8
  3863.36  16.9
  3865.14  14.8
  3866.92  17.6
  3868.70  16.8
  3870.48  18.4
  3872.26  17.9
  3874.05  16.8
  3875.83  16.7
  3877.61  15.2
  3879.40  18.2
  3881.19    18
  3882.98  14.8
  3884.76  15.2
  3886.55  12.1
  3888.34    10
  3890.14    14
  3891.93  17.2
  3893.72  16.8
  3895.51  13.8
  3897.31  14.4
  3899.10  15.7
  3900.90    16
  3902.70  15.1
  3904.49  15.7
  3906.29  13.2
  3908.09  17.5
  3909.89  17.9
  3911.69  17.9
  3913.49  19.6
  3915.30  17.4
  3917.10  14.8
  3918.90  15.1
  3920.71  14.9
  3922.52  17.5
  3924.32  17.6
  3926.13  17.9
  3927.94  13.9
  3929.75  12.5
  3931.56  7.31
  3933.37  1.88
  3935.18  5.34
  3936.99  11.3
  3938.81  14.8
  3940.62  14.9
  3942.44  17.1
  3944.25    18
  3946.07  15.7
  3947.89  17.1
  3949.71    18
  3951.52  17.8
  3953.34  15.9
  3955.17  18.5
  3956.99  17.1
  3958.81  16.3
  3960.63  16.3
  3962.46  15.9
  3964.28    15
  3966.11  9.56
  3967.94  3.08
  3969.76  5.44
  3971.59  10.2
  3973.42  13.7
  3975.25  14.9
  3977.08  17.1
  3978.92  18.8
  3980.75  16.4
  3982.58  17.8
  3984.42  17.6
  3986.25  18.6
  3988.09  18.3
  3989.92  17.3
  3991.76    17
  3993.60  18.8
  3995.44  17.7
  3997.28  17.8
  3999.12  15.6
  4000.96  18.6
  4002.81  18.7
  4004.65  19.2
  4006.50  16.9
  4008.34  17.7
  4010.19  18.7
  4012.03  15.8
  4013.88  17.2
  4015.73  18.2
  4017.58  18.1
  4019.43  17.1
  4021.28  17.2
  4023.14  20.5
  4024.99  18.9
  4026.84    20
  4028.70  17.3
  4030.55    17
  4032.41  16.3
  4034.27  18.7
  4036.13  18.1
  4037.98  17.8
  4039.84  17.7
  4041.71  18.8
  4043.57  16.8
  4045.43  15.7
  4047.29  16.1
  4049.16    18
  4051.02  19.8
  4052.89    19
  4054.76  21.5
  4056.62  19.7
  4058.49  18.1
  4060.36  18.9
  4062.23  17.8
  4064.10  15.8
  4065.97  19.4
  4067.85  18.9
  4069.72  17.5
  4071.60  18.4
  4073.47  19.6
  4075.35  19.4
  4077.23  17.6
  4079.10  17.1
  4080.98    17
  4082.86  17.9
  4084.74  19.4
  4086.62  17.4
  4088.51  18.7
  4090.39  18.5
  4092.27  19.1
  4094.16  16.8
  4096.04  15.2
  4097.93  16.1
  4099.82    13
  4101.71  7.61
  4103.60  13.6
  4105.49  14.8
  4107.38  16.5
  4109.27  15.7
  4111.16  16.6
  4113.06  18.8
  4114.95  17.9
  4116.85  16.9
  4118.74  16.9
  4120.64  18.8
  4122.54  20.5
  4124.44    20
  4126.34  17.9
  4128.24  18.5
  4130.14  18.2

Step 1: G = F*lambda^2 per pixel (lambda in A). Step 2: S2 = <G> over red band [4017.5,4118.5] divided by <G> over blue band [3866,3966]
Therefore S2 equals 1.2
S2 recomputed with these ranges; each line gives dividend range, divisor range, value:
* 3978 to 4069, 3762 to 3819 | 1.25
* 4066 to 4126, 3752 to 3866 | 1.25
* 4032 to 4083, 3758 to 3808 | 1.29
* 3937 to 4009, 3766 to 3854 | 1.10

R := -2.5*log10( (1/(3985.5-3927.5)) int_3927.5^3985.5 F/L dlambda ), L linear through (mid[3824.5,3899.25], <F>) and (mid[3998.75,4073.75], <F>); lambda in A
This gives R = 0.22 mag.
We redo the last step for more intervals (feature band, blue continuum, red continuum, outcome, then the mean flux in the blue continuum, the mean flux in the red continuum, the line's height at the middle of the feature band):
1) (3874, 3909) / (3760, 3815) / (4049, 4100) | 0.113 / 16.3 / 18.1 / 17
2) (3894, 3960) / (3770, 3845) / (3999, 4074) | 0.117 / 15.6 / 18.1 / 16.9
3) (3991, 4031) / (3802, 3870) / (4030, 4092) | -0.015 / 16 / 18.2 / 17.7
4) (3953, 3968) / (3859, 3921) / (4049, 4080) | 0.160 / 16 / 18.6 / 17.1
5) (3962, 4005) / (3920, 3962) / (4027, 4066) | 0.041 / 14.7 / 18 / 16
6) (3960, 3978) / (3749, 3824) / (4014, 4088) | 0.401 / 15.8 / 18.2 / 17.4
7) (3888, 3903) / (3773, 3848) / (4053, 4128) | 0.101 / 15.9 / 17.5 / 16.4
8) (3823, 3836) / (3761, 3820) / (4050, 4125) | 0.214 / 16.3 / 17.5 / 16.4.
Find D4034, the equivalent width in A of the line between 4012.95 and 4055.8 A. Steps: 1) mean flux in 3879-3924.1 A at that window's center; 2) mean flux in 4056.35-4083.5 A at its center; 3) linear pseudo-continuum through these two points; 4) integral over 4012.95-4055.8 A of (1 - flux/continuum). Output -1.0 A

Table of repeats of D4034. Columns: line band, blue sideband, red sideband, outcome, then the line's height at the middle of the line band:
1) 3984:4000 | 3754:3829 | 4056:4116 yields -0.8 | 16.8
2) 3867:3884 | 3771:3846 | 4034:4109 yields -0.9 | 16.1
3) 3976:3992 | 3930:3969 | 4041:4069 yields -2.7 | 15.1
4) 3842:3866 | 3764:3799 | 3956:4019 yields -2.3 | 16.1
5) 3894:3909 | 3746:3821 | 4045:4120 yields 1.0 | 16.3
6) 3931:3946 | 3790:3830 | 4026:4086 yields 4.7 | 17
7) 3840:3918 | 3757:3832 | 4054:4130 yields -0.8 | 16.4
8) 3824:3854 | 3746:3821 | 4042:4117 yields 1.6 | 16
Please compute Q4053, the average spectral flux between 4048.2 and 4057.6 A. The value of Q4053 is 19.6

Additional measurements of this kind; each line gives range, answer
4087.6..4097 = 17.7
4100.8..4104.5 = 10.6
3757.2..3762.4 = 14.5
